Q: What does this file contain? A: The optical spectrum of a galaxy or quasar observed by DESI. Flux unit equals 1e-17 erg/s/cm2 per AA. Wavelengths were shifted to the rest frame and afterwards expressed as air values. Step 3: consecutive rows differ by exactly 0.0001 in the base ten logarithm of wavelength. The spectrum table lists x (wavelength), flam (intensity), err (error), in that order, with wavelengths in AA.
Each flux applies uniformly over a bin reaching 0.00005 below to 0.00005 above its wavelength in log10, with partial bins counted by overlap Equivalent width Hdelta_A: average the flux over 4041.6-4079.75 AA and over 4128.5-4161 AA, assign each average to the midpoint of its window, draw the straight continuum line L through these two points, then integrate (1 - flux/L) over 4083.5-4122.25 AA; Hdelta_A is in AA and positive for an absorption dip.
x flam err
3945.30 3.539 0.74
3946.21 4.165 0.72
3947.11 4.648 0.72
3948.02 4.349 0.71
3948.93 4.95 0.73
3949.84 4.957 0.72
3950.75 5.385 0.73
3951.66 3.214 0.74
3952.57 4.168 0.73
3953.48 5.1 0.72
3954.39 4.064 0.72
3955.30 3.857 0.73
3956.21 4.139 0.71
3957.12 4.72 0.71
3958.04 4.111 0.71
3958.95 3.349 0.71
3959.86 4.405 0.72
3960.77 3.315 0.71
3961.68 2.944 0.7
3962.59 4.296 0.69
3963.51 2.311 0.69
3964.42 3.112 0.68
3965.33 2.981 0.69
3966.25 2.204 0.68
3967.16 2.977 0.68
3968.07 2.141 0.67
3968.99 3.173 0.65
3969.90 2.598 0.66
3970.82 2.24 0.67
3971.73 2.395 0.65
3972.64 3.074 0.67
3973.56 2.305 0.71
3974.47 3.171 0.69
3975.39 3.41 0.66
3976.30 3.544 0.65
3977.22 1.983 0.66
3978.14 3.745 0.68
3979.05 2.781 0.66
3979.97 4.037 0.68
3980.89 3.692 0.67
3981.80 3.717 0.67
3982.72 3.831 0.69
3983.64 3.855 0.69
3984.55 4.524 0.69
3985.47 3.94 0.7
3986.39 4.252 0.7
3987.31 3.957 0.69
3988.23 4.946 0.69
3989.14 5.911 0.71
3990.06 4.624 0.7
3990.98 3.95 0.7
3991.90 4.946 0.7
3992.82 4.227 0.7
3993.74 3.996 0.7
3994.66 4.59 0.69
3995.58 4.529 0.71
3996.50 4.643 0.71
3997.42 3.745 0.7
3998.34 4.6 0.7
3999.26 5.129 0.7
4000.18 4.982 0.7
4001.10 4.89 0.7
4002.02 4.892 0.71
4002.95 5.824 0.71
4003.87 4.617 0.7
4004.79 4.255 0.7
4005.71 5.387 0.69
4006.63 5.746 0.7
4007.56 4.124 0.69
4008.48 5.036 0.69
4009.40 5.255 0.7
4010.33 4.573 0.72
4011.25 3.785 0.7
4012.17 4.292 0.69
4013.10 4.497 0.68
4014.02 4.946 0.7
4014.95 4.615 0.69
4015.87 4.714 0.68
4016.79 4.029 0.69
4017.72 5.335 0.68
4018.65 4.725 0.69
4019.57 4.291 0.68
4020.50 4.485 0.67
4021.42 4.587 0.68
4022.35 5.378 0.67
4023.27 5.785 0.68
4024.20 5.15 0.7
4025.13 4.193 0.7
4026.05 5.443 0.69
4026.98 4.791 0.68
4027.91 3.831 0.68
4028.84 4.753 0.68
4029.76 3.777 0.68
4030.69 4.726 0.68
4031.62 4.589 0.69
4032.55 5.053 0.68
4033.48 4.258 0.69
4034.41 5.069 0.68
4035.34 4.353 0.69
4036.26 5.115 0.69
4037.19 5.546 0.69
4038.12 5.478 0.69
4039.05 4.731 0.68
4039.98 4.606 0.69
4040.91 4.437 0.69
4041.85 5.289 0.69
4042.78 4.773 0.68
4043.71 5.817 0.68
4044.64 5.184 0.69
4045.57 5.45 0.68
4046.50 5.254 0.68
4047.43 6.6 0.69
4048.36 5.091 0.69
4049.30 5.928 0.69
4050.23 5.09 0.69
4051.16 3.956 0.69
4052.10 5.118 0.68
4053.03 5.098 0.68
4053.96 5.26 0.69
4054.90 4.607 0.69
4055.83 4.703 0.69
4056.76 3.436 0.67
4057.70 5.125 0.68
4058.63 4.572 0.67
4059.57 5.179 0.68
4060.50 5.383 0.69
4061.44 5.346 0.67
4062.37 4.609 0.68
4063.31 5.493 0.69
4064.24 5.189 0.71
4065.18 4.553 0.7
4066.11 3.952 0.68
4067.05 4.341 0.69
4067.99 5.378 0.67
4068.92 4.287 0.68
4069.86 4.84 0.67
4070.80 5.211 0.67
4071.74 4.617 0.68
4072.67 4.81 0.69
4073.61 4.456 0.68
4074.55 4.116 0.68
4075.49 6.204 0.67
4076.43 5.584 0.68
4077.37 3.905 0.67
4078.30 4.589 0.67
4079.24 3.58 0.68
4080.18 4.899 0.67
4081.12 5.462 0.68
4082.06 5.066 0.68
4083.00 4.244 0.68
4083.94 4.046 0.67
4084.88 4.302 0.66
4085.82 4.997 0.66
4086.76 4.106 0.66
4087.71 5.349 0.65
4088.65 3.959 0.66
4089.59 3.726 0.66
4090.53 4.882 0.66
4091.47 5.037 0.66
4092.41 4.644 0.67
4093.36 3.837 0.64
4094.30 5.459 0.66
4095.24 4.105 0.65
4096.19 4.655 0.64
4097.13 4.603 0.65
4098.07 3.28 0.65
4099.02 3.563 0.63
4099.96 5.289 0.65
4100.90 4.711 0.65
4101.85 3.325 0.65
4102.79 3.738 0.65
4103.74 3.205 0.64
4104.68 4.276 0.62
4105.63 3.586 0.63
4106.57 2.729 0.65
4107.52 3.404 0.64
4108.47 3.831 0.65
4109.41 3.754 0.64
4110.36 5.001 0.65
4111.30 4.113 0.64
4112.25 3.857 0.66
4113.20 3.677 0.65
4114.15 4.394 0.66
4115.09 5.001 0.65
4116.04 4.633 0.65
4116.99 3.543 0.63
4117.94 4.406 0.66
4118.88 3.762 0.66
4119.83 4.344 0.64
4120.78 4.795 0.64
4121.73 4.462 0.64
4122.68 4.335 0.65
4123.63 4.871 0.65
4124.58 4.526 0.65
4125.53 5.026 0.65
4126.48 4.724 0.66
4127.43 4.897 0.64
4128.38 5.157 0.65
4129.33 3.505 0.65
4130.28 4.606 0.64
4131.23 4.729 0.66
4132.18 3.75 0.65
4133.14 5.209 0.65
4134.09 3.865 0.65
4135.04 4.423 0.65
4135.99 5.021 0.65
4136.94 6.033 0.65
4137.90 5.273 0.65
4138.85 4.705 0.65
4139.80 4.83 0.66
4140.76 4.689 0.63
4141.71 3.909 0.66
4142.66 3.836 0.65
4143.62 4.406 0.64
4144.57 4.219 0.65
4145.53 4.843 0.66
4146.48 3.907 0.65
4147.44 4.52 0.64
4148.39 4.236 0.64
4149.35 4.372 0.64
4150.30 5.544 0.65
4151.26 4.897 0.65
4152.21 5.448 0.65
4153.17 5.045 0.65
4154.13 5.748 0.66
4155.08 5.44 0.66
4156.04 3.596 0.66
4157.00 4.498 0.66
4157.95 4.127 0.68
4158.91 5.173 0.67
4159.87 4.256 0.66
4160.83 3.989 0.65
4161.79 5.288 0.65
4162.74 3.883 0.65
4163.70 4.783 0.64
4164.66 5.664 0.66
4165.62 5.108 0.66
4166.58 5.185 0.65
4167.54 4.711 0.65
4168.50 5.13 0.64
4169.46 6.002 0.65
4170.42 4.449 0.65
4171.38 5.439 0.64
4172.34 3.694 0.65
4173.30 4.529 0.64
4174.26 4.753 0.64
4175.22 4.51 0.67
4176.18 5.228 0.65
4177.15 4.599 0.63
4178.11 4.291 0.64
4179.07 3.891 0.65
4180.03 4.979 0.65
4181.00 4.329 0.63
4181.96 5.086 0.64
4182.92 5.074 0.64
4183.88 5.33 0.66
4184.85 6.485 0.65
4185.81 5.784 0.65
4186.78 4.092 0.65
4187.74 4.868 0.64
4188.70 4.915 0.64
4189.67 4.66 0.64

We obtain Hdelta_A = 4.6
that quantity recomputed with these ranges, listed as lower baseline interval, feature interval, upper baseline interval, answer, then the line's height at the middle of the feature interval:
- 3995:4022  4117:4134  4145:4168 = 0.92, 4.75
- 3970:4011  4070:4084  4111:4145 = -1.20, 4.37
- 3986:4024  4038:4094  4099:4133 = -4.75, 4.45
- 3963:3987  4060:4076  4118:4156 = -3.42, 4.02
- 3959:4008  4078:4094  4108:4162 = -0.73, 4.33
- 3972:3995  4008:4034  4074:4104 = -3.82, 4.08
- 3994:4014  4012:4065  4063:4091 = -2.24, 4.7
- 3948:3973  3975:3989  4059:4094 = -0.02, 3.79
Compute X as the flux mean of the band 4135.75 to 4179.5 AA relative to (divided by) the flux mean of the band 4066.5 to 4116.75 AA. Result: 1.08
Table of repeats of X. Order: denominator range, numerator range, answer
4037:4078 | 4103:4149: 0.88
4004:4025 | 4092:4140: 0.91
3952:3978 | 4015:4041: 1.45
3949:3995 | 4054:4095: 1.27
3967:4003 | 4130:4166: 1.21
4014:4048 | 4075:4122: 0.88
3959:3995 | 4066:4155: 1.27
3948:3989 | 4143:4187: 1.33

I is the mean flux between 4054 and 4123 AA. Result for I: 4.45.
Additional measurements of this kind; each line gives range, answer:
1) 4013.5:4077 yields 4.89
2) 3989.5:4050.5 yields 4.83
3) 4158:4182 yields 4.74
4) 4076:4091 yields 4.54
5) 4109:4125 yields 4.32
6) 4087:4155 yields 4.43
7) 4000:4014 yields 4.81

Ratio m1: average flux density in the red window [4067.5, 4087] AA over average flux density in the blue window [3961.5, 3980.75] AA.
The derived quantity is 1.6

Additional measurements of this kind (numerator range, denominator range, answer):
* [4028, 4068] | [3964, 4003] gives 1.30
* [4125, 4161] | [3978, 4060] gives 0.99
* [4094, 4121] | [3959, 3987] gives 1.26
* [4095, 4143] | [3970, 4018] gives 1.02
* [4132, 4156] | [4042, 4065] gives 0.93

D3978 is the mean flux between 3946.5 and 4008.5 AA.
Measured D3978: 3.99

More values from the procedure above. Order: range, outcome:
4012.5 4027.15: 4.81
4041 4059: 5.06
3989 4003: 4.66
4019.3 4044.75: 4.84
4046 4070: 4.94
